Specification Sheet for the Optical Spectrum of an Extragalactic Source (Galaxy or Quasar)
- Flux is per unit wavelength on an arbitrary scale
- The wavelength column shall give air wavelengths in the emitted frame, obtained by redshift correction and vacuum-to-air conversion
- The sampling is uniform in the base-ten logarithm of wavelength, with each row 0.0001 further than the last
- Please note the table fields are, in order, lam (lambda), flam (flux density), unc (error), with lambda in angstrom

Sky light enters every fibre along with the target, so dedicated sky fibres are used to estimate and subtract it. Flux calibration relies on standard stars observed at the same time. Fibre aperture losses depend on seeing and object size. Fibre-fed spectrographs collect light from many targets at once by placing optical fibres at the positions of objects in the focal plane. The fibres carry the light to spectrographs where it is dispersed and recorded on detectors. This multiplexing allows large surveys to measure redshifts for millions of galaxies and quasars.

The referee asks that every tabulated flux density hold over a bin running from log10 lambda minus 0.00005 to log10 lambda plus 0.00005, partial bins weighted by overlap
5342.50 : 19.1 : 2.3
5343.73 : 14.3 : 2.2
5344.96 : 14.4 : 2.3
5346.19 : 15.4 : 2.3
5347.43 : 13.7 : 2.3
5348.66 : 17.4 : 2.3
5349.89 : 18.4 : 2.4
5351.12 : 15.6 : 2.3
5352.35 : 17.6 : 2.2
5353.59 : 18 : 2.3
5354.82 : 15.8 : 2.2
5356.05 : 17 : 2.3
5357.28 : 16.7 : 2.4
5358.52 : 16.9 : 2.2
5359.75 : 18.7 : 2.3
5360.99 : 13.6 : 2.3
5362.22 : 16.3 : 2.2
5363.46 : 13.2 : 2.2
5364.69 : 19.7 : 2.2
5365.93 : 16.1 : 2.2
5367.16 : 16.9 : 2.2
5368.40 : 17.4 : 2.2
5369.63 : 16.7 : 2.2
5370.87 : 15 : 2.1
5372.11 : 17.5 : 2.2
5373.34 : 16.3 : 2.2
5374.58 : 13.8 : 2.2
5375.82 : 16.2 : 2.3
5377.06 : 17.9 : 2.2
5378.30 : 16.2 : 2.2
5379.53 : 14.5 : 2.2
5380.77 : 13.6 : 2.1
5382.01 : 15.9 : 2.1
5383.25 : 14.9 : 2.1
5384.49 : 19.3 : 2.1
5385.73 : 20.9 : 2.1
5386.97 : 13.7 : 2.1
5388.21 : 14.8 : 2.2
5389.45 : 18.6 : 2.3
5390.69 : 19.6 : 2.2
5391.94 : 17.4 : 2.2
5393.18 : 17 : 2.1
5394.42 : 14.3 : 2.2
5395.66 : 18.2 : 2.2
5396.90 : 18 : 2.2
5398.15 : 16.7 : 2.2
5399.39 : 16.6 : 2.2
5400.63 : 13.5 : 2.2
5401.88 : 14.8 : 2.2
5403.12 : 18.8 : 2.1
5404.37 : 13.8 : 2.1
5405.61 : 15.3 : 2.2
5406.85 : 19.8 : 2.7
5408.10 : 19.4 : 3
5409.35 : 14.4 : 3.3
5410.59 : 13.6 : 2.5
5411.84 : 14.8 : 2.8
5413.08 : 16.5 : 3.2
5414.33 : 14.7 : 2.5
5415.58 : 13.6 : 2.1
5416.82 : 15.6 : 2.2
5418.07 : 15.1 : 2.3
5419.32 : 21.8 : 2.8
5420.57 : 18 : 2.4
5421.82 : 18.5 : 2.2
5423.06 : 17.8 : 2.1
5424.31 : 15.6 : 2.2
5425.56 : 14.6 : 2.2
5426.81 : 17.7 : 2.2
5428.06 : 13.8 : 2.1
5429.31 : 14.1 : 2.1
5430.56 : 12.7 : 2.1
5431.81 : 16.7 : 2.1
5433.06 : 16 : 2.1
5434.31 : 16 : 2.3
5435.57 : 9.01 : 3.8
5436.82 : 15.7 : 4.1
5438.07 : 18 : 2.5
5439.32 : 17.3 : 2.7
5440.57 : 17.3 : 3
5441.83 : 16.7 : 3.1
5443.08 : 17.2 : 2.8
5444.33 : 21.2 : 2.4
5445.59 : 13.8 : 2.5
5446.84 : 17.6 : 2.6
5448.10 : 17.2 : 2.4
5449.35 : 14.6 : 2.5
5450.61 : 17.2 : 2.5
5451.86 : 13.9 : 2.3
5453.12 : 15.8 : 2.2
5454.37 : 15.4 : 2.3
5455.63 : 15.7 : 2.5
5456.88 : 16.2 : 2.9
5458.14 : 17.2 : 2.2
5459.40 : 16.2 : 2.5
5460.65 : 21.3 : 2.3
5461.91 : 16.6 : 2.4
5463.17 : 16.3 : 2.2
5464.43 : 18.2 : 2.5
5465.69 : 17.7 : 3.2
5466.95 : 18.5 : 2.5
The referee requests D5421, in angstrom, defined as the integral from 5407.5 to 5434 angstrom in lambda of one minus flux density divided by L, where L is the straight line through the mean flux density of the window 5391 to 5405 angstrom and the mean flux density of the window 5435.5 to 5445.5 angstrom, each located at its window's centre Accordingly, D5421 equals 1.0 angstrom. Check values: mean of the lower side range 16.3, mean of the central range 16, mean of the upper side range 16.8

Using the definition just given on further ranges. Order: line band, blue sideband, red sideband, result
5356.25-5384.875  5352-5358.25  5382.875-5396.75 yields 1.5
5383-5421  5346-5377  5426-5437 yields -3.0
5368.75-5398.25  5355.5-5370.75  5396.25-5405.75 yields -0.6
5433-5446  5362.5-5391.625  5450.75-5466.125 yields 0.3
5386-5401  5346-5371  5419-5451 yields -0.2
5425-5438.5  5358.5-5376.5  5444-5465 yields 1.4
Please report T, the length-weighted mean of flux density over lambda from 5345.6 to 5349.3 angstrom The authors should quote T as 15.5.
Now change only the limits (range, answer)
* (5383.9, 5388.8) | 17.2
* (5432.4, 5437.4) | 14.2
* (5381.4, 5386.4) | 17.7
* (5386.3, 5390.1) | 15.8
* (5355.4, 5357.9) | 16.9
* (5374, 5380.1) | 15.7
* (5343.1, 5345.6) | 14.4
